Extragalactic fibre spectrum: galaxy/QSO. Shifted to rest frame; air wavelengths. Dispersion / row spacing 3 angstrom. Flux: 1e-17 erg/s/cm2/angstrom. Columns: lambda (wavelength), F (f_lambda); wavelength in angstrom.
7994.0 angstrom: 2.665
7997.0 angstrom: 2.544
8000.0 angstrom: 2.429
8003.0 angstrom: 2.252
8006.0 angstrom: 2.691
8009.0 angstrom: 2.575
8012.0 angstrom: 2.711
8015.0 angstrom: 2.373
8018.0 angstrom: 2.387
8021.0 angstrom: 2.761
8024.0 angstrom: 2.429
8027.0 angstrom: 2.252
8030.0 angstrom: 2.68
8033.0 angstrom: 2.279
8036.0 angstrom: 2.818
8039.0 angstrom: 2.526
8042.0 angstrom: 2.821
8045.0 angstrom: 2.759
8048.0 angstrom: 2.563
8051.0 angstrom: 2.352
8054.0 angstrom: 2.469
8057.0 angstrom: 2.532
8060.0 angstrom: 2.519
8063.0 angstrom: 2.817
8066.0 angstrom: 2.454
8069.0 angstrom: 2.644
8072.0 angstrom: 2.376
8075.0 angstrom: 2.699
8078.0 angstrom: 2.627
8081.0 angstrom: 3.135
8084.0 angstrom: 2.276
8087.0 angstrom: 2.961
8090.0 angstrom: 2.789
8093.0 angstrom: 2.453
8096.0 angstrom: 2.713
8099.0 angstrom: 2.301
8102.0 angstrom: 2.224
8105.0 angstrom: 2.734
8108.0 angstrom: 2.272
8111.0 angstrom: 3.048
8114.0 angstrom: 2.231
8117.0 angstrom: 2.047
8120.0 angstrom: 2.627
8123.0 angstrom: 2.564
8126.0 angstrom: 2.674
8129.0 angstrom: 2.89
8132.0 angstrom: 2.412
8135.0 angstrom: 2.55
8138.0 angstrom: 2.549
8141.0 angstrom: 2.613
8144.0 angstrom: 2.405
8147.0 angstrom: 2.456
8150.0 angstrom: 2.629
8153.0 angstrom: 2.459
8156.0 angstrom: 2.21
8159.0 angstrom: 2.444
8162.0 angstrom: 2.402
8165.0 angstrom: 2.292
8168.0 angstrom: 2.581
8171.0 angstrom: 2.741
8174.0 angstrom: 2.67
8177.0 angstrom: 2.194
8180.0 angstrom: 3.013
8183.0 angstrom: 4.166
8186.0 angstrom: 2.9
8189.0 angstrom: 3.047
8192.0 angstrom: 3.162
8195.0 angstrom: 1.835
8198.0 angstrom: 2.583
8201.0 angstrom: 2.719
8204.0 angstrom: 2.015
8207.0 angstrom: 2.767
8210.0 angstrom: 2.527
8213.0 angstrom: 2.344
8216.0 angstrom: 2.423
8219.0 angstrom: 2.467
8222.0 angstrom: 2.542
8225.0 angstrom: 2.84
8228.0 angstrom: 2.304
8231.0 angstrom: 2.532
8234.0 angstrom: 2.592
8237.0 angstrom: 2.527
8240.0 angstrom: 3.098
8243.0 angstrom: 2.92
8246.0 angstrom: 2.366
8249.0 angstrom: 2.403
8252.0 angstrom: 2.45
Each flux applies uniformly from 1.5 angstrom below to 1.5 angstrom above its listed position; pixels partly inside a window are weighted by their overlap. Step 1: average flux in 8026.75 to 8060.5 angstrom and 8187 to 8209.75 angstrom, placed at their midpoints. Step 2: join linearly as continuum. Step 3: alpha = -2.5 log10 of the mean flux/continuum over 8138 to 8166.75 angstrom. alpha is 0.06 mag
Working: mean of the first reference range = 2.56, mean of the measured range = 2.44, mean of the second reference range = 2.59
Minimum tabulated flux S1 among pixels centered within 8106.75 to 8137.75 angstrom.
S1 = 2.047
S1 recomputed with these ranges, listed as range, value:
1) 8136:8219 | 1.835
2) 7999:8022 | 2.252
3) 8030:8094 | 2.276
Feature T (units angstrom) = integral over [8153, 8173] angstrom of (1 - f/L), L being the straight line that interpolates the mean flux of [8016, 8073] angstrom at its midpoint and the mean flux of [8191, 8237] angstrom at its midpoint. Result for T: 0.5 angstrom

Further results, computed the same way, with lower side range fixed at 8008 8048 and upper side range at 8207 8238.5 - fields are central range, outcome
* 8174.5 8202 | -3.4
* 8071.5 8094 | -1.1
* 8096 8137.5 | 0.5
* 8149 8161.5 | 0.6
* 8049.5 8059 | 0.4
